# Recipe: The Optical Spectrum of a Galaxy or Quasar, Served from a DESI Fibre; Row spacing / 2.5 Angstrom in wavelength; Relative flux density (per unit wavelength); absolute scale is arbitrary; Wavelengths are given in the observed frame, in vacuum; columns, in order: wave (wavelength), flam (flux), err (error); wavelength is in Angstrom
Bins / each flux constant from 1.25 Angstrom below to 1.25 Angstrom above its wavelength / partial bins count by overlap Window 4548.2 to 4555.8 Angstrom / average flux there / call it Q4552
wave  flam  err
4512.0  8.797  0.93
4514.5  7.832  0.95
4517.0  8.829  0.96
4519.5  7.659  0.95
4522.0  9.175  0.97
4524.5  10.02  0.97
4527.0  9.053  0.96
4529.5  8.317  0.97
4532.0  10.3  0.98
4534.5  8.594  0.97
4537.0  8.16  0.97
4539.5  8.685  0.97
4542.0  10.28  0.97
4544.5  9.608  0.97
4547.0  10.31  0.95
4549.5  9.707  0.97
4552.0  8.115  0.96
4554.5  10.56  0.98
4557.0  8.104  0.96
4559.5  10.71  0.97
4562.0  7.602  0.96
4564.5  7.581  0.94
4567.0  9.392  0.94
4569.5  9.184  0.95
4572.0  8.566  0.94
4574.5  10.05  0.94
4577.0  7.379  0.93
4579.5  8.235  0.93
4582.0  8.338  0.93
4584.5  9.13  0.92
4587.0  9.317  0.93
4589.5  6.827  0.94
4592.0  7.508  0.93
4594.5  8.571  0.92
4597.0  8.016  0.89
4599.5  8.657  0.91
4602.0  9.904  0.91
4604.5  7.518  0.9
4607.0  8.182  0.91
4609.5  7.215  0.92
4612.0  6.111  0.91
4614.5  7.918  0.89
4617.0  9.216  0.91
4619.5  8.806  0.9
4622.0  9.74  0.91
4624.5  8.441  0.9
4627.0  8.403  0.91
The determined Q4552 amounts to 9.46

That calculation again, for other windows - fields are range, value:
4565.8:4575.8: 9.29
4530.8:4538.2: 9.02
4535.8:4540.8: 8.44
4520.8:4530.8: 9.15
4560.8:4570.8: 8.44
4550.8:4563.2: 9.03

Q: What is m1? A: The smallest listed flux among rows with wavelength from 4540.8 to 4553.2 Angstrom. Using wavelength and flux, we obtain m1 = 8.115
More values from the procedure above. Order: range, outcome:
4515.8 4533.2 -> 7.659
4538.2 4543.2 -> 8.685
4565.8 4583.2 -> 7.379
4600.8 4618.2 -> 6.111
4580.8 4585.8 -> 8.338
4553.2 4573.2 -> 7.581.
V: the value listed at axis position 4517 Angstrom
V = 8.829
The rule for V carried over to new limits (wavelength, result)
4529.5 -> 8.317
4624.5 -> 8.441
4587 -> 9.317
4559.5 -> 10.71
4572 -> 8.566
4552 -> 8.115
